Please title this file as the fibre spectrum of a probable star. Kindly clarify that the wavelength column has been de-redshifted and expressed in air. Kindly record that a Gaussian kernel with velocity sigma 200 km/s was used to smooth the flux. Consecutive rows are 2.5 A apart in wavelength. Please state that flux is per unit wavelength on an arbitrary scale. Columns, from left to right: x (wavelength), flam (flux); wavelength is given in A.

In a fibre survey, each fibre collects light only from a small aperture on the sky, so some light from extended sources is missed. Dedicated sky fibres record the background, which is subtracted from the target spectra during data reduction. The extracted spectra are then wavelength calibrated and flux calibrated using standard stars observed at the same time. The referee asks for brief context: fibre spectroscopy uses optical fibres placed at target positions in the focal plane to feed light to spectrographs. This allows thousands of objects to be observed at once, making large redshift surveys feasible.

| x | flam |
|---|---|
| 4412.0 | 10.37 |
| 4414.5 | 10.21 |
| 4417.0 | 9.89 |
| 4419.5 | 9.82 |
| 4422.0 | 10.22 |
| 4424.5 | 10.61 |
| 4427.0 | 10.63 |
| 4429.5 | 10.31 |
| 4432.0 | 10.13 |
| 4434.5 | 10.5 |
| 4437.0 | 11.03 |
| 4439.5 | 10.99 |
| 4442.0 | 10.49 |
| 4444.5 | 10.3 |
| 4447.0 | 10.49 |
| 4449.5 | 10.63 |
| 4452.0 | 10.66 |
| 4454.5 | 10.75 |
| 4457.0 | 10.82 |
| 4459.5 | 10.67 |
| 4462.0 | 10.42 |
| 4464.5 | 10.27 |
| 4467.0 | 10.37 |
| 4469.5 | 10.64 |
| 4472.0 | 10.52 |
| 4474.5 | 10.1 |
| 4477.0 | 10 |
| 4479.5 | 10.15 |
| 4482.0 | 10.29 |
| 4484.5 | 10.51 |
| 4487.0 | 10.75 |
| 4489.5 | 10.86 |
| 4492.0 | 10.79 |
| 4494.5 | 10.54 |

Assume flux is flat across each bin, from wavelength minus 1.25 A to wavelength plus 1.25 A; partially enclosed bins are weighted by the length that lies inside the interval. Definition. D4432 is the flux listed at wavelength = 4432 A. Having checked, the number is 10.13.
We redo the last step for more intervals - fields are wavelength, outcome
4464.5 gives 10.27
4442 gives 10.49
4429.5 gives 10.31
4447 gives 10.49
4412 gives 10.37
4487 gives 10.75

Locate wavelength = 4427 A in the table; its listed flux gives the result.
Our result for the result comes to 10.63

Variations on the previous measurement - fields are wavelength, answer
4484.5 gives 10.51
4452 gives 10.66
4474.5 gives 10.1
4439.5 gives 10.99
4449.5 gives 10.63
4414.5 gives 10.21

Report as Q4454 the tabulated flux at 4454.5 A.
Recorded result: 10.75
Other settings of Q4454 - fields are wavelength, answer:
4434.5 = 10.5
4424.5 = 10.61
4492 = 10.79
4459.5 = 10.67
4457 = 10.82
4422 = 10.22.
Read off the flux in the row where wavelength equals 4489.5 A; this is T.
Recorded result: 10.86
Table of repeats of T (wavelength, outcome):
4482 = 10.29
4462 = 10.42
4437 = 11.03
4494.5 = 10.54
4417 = 9.89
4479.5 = 10.15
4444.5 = 10.3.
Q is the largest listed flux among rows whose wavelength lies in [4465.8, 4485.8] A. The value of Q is 10.64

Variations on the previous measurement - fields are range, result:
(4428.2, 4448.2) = 11.03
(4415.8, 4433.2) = 10.63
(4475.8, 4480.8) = 10.15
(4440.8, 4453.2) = 10.66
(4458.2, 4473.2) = 10.67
